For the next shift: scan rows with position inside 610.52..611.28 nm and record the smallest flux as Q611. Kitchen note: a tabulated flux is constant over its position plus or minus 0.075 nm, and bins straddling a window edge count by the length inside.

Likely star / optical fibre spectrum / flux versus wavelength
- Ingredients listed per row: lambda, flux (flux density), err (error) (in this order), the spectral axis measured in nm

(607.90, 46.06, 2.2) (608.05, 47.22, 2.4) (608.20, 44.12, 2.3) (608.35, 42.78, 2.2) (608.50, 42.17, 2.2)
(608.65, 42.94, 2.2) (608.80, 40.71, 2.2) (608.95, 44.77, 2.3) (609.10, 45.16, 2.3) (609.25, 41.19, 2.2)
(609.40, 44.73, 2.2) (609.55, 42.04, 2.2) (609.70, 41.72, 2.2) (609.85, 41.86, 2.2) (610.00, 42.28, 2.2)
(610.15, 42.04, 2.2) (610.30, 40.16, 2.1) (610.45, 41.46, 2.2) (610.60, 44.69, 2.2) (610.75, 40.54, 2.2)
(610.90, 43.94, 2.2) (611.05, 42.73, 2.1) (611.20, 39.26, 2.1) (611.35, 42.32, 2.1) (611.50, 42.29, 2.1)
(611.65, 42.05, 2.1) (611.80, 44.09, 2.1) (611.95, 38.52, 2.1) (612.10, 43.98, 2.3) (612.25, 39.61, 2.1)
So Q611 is 39.26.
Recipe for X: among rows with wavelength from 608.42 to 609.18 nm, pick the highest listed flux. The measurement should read 45.16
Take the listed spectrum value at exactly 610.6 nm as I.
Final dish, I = 44.69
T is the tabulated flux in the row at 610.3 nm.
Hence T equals 40.16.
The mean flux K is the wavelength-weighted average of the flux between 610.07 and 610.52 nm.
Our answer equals 41.2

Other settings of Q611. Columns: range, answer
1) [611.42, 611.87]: 42.05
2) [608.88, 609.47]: 41.19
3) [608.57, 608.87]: 40.71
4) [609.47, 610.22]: 41.72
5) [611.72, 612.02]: 38.52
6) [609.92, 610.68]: 40.16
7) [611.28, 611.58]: 42.29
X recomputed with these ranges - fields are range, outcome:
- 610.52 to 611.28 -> 44.69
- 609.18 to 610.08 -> 44.73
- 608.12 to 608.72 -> 44.12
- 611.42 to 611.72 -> 42.29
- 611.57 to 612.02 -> 44.09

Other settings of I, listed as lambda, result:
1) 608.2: 44.12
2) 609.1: 45.16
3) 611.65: 42.05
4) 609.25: 41.19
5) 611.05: 42.73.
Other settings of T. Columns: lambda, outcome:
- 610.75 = 40.54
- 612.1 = 43.98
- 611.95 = 38.52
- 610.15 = 42.04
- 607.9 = 46.06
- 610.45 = 41.46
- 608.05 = 47.22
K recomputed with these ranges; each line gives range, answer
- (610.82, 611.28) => 42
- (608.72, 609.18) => 43.5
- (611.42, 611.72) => 42.2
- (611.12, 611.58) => 41.3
